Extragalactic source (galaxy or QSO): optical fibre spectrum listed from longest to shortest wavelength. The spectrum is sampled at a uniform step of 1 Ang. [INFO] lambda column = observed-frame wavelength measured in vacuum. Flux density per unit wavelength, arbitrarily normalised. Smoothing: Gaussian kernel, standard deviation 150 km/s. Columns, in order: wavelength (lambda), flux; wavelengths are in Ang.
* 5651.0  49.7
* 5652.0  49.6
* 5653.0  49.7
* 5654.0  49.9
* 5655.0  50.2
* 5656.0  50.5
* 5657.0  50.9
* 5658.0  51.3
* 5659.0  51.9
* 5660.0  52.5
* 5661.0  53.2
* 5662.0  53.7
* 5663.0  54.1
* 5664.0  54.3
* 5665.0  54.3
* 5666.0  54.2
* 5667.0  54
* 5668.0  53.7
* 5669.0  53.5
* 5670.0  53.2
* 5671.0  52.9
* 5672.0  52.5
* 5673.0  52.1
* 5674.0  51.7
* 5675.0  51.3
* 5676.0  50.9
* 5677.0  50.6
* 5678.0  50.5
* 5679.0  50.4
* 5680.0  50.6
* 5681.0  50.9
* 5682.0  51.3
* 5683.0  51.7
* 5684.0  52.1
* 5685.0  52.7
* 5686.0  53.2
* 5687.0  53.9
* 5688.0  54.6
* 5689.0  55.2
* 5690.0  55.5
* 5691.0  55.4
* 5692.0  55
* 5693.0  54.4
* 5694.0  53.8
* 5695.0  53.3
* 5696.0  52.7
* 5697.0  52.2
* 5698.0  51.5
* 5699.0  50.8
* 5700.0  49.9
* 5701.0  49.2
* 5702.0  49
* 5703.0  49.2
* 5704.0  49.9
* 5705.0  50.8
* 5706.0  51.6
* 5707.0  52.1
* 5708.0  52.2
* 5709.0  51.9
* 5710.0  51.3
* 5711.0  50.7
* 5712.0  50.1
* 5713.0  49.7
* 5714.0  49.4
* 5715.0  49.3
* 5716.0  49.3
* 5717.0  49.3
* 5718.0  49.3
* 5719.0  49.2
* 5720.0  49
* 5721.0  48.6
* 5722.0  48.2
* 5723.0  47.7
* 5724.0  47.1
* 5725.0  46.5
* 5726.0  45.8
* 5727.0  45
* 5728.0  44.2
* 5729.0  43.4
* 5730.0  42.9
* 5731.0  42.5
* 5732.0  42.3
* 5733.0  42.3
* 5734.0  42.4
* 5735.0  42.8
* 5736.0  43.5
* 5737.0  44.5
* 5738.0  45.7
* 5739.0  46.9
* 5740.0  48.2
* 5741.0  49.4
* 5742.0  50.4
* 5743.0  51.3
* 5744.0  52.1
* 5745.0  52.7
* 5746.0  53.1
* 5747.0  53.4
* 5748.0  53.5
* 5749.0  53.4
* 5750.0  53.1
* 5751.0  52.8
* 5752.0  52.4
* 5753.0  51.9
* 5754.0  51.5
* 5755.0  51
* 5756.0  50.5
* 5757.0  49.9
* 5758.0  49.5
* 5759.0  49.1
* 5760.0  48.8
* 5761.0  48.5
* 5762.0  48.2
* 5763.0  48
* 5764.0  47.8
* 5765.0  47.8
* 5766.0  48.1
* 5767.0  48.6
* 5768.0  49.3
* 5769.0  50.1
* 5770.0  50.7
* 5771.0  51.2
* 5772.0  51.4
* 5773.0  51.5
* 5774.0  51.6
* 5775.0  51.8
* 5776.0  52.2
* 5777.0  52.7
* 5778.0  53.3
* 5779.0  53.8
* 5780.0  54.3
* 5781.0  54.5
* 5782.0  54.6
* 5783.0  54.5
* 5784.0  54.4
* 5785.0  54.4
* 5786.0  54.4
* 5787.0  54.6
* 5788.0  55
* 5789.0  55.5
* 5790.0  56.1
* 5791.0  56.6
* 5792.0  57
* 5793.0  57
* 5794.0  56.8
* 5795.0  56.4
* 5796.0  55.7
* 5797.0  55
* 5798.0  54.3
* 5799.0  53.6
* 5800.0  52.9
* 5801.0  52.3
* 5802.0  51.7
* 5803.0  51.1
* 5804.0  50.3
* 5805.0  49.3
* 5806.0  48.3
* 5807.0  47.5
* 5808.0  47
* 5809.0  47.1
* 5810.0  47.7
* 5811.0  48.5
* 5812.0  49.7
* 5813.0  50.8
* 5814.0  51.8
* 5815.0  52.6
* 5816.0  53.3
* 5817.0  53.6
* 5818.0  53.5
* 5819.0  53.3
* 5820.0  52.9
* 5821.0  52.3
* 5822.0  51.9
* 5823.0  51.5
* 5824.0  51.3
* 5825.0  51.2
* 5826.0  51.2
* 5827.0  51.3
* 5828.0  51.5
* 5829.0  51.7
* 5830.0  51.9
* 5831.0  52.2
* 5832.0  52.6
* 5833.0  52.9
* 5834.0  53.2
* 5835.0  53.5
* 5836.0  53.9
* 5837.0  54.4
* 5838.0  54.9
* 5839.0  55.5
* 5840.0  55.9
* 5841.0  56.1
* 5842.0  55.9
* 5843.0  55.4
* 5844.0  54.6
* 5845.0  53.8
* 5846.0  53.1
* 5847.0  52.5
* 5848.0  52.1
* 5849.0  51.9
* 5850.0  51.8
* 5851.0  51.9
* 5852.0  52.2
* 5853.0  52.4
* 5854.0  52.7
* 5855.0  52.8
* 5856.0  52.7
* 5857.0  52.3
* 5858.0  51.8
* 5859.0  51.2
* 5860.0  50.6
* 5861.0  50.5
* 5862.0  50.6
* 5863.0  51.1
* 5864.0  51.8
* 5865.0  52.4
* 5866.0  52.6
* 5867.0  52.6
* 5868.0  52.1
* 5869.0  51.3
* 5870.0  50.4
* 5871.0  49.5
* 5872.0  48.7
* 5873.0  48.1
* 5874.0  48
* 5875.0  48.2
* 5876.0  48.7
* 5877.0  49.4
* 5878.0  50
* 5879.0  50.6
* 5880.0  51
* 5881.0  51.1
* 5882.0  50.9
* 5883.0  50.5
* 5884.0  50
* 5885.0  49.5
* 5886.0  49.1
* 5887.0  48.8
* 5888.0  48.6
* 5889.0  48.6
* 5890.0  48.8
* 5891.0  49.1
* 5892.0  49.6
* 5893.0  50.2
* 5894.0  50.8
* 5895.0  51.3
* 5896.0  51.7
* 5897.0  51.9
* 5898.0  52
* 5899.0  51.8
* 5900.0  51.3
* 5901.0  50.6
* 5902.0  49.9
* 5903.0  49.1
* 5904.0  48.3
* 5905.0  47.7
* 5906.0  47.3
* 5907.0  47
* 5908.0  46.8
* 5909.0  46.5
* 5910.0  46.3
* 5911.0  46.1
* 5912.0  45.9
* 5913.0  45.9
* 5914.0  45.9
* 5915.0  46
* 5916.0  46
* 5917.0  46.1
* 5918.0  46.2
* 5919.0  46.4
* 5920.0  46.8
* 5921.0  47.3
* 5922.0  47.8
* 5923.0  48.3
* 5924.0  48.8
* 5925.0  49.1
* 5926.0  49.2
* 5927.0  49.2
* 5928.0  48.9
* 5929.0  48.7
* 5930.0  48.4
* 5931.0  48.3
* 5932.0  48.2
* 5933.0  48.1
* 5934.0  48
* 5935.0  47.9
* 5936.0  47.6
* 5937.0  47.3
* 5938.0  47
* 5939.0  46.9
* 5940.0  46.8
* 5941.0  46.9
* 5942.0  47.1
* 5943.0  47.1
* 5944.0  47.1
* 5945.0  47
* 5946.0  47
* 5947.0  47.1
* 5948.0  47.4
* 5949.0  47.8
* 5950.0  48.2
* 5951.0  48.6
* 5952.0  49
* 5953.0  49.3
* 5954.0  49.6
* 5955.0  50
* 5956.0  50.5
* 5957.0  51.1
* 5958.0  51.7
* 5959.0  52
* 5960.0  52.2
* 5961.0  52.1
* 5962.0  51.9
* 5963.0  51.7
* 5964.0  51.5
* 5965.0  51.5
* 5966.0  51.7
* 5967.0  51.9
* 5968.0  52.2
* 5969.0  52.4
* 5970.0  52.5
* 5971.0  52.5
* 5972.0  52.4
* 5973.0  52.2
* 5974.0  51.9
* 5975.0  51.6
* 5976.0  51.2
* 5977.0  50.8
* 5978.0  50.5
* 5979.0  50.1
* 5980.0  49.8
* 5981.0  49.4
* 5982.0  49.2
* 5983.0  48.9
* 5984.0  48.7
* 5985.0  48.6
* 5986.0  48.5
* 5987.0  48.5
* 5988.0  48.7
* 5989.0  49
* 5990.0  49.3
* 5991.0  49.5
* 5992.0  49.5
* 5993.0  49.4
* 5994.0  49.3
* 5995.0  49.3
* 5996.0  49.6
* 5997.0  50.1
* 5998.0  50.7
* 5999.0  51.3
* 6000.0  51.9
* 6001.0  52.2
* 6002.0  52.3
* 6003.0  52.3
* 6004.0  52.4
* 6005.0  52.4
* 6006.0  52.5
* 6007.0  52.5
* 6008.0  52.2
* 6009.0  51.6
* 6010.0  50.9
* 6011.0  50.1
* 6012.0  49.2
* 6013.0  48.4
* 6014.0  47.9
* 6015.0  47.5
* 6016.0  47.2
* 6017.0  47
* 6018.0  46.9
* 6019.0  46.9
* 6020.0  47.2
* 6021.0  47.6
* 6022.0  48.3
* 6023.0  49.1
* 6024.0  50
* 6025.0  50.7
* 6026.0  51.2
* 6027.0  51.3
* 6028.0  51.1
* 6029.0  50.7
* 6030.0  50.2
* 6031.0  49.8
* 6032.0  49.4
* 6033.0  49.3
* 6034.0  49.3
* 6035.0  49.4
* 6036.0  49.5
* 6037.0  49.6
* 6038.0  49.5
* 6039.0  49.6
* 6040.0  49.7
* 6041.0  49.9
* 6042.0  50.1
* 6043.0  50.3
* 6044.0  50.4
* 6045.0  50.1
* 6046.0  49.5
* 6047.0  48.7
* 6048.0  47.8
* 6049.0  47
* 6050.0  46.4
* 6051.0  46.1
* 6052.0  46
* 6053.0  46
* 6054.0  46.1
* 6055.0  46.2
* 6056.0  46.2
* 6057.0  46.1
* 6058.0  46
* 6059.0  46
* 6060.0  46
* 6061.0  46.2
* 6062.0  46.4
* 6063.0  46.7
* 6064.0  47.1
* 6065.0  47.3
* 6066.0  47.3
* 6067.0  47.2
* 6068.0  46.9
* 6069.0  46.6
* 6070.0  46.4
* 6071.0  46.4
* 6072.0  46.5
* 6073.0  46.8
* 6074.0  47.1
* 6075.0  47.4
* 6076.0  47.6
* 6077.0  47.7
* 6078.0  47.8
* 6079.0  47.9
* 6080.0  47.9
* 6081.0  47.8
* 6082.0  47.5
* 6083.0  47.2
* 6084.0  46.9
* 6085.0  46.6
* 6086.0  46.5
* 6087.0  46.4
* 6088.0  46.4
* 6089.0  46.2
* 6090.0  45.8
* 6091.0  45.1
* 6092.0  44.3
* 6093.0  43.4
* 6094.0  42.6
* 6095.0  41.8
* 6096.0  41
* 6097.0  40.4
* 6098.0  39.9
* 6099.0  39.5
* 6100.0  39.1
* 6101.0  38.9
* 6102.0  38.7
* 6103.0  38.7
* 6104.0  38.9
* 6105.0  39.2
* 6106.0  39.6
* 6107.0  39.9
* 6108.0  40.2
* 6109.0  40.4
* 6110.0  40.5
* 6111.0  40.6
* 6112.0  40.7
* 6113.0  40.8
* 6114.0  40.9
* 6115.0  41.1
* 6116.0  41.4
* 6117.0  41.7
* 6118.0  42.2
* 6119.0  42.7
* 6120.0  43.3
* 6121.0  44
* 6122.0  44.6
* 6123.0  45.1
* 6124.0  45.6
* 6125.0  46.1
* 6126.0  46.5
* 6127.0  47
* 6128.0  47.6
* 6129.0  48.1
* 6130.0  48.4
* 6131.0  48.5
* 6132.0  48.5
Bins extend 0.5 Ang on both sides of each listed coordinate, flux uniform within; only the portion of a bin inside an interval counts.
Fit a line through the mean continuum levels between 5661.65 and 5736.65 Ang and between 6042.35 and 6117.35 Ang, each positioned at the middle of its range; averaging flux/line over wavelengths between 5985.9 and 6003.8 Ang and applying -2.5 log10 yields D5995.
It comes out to -0.09 mag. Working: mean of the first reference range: 50.3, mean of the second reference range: 44.8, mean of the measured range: 50.2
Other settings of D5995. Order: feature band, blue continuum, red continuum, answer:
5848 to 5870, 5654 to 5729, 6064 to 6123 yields -0.081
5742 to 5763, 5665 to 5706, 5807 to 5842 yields 0.020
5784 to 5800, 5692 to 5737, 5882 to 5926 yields -0.143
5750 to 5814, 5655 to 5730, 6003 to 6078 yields -0.029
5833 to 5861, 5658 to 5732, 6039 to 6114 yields -0.098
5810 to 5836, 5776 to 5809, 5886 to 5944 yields 0.004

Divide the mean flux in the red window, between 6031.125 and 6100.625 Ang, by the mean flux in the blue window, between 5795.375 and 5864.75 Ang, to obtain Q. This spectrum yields 0.89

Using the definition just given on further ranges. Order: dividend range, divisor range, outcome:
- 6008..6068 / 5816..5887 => 0.93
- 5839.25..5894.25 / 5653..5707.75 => 0.98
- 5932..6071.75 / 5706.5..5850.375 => 0.96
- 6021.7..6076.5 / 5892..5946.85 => 1.00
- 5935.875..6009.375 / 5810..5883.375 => 0.96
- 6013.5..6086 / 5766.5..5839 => 0.91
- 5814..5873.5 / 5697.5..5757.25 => 1.07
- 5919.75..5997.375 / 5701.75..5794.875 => 0.98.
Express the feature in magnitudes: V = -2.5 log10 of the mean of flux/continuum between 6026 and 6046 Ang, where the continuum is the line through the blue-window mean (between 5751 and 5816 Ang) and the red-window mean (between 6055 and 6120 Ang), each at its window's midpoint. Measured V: -0.10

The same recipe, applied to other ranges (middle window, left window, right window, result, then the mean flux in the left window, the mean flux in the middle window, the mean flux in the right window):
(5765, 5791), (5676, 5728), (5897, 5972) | -0.05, 50.8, 52.7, 48.8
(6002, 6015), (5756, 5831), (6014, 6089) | -0.05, 51.9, 50.9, 47.9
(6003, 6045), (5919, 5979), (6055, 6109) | -0.07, 49.4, 49.8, 44.7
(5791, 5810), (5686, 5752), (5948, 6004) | -0.05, 49.7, 52.4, 50.5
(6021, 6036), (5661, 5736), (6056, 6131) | -0.10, 50.4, 49.9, 44.4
